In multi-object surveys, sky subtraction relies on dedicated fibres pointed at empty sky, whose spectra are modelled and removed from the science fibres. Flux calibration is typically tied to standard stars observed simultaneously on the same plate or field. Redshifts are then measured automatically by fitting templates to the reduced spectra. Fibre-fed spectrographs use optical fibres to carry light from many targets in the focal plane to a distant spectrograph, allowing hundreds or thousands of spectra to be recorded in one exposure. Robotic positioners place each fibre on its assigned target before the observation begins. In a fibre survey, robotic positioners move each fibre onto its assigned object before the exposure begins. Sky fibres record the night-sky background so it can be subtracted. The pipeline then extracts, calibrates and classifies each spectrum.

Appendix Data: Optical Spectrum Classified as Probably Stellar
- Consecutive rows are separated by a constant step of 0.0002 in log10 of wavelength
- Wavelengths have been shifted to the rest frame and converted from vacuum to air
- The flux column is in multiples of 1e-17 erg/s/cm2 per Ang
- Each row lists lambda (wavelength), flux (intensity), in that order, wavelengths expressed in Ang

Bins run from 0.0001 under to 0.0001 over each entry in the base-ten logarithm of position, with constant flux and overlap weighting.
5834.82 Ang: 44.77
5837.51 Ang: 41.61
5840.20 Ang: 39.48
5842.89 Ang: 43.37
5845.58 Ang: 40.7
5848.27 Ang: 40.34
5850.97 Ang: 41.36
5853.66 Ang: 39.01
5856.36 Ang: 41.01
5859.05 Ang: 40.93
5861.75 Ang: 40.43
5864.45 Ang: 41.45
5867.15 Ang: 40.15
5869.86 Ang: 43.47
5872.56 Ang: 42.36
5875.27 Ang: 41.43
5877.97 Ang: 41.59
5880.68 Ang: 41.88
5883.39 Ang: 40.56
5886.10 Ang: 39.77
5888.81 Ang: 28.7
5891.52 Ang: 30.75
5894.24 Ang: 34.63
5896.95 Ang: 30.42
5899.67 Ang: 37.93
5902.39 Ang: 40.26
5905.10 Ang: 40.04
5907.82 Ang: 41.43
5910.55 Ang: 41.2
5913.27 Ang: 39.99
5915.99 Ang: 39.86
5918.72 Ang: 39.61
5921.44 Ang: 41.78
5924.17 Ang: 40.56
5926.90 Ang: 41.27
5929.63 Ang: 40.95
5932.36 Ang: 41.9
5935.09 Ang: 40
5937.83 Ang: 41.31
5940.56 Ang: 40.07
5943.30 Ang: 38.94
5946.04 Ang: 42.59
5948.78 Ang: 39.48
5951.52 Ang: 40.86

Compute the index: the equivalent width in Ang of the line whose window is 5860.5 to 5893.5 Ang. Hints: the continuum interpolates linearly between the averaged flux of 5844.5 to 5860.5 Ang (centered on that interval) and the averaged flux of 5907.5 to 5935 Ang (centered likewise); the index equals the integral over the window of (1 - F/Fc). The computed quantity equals 1.1 Ang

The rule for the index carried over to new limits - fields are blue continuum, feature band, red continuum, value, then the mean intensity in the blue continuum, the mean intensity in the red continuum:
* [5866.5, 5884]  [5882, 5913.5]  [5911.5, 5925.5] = 3.05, 41.7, 40.4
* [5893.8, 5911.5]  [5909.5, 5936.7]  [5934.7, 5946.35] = -0.94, 38.1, 40.4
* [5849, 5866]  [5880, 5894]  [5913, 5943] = 1.63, 40.7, 40.6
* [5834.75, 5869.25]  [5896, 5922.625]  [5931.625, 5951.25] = 0.89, 41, 40.6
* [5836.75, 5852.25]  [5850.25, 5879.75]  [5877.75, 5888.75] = -0.73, 41.1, 39.4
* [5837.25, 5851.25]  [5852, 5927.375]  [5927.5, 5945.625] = 2.80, 41.1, 40.7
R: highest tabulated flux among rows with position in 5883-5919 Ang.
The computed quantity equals 41.43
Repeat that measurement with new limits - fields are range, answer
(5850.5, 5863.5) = 41.36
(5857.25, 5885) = 43.47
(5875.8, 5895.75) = 41.88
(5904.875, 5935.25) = 41.9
